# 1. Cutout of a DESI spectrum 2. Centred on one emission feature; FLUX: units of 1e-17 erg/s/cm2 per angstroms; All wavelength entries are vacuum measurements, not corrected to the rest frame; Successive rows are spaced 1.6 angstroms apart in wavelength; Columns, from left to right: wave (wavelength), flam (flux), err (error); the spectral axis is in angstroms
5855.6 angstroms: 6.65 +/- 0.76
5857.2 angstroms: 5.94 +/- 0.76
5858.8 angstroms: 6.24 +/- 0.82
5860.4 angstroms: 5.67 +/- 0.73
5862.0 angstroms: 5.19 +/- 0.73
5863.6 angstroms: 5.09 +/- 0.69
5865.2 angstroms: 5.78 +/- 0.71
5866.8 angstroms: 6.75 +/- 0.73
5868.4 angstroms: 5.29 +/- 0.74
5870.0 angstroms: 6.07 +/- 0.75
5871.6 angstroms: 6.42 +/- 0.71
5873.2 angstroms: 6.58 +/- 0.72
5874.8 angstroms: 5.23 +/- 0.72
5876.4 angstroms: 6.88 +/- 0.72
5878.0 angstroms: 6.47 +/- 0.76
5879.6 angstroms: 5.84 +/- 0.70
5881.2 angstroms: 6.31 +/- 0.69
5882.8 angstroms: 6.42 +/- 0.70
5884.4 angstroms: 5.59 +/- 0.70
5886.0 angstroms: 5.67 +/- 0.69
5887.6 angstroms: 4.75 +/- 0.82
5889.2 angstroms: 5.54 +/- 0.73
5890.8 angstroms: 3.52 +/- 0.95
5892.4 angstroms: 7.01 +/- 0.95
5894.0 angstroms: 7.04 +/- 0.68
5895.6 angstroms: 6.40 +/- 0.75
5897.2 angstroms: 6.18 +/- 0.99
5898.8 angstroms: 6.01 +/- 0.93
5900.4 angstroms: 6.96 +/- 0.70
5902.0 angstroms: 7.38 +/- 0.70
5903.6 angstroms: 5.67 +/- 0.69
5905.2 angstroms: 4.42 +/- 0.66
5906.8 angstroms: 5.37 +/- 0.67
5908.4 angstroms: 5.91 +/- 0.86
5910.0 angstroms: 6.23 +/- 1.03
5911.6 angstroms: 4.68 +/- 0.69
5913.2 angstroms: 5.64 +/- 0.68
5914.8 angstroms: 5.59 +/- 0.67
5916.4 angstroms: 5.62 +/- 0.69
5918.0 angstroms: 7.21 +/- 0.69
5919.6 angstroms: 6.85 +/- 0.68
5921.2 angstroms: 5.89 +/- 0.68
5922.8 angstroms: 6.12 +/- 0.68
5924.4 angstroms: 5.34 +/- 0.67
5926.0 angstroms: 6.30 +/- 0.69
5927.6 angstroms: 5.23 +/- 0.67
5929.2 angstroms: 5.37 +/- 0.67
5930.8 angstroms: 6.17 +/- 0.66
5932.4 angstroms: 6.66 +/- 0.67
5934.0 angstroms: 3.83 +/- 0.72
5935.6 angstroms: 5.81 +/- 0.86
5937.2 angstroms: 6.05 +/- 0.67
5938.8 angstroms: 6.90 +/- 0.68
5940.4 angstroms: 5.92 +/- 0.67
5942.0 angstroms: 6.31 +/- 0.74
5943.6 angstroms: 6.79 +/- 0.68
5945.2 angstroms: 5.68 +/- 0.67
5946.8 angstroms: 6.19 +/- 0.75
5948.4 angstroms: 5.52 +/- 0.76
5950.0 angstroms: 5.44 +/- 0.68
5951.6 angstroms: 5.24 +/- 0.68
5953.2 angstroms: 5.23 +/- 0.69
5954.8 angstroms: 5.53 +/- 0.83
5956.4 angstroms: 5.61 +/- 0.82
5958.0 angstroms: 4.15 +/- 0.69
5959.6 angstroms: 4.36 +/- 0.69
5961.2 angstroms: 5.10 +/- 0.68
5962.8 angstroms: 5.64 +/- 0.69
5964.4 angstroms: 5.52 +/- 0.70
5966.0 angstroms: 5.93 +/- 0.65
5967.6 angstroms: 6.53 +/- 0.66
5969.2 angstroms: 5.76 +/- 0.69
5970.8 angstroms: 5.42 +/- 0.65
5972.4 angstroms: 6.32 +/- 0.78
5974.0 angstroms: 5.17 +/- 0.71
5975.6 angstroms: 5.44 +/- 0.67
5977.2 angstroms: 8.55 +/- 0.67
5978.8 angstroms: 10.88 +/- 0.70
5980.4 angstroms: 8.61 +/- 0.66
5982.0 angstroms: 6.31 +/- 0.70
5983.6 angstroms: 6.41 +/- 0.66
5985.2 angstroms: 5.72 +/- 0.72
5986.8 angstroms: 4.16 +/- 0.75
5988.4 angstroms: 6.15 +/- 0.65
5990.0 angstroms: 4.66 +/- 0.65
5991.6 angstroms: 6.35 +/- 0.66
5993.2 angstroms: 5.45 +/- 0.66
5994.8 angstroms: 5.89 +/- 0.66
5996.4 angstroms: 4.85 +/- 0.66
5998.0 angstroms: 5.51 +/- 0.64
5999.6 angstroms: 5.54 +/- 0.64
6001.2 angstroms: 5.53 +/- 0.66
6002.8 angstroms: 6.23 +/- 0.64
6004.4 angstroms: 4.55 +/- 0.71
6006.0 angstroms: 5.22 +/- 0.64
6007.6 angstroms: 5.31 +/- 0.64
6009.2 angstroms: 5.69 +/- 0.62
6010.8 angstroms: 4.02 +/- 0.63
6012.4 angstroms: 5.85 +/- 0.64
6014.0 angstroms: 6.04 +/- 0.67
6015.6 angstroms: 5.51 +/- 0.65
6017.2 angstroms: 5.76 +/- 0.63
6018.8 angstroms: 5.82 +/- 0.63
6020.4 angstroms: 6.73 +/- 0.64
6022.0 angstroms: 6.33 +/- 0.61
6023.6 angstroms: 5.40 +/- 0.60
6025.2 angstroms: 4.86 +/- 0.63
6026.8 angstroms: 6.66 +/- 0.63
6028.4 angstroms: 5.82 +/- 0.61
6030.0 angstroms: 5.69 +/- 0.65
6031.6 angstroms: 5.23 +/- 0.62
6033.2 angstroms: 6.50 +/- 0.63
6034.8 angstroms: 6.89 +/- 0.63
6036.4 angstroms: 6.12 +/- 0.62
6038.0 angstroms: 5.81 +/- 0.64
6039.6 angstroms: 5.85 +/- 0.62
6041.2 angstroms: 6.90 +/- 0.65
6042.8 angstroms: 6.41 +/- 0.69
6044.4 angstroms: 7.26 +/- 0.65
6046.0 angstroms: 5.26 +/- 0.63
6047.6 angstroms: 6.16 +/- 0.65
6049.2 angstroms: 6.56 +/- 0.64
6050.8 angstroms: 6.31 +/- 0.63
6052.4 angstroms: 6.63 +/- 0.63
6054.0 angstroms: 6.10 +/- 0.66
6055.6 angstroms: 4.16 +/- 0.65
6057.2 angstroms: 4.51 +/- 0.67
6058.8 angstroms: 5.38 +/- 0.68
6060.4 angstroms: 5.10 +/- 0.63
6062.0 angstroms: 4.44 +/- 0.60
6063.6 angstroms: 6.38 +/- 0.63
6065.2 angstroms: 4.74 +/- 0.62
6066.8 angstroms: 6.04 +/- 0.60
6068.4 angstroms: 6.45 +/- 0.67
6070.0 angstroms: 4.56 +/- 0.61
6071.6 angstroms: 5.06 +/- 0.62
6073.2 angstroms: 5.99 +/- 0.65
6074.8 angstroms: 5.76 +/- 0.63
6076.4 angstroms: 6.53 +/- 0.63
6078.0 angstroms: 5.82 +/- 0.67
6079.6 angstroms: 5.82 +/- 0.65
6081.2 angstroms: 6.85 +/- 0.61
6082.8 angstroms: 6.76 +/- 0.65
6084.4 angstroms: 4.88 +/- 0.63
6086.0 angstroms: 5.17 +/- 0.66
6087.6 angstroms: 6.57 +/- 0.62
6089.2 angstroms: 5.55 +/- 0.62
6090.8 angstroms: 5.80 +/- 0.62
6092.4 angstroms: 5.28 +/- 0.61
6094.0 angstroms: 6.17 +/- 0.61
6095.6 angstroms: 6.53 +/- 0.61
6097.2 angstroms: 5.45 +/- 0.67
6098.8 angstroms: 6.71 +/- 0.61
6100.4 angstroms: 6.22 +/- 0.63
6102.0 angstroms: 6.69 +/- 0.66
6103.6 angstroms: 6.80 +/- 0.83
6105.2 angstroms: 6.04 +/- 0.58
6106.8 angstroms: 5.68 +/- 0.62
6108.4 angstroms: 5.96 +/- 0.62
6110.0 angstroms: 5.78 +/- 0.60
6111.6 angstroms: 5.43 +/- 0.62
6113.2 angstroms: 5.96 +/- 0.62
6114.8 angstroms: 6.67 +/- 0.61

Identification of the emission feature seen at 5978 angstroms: Hbeta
